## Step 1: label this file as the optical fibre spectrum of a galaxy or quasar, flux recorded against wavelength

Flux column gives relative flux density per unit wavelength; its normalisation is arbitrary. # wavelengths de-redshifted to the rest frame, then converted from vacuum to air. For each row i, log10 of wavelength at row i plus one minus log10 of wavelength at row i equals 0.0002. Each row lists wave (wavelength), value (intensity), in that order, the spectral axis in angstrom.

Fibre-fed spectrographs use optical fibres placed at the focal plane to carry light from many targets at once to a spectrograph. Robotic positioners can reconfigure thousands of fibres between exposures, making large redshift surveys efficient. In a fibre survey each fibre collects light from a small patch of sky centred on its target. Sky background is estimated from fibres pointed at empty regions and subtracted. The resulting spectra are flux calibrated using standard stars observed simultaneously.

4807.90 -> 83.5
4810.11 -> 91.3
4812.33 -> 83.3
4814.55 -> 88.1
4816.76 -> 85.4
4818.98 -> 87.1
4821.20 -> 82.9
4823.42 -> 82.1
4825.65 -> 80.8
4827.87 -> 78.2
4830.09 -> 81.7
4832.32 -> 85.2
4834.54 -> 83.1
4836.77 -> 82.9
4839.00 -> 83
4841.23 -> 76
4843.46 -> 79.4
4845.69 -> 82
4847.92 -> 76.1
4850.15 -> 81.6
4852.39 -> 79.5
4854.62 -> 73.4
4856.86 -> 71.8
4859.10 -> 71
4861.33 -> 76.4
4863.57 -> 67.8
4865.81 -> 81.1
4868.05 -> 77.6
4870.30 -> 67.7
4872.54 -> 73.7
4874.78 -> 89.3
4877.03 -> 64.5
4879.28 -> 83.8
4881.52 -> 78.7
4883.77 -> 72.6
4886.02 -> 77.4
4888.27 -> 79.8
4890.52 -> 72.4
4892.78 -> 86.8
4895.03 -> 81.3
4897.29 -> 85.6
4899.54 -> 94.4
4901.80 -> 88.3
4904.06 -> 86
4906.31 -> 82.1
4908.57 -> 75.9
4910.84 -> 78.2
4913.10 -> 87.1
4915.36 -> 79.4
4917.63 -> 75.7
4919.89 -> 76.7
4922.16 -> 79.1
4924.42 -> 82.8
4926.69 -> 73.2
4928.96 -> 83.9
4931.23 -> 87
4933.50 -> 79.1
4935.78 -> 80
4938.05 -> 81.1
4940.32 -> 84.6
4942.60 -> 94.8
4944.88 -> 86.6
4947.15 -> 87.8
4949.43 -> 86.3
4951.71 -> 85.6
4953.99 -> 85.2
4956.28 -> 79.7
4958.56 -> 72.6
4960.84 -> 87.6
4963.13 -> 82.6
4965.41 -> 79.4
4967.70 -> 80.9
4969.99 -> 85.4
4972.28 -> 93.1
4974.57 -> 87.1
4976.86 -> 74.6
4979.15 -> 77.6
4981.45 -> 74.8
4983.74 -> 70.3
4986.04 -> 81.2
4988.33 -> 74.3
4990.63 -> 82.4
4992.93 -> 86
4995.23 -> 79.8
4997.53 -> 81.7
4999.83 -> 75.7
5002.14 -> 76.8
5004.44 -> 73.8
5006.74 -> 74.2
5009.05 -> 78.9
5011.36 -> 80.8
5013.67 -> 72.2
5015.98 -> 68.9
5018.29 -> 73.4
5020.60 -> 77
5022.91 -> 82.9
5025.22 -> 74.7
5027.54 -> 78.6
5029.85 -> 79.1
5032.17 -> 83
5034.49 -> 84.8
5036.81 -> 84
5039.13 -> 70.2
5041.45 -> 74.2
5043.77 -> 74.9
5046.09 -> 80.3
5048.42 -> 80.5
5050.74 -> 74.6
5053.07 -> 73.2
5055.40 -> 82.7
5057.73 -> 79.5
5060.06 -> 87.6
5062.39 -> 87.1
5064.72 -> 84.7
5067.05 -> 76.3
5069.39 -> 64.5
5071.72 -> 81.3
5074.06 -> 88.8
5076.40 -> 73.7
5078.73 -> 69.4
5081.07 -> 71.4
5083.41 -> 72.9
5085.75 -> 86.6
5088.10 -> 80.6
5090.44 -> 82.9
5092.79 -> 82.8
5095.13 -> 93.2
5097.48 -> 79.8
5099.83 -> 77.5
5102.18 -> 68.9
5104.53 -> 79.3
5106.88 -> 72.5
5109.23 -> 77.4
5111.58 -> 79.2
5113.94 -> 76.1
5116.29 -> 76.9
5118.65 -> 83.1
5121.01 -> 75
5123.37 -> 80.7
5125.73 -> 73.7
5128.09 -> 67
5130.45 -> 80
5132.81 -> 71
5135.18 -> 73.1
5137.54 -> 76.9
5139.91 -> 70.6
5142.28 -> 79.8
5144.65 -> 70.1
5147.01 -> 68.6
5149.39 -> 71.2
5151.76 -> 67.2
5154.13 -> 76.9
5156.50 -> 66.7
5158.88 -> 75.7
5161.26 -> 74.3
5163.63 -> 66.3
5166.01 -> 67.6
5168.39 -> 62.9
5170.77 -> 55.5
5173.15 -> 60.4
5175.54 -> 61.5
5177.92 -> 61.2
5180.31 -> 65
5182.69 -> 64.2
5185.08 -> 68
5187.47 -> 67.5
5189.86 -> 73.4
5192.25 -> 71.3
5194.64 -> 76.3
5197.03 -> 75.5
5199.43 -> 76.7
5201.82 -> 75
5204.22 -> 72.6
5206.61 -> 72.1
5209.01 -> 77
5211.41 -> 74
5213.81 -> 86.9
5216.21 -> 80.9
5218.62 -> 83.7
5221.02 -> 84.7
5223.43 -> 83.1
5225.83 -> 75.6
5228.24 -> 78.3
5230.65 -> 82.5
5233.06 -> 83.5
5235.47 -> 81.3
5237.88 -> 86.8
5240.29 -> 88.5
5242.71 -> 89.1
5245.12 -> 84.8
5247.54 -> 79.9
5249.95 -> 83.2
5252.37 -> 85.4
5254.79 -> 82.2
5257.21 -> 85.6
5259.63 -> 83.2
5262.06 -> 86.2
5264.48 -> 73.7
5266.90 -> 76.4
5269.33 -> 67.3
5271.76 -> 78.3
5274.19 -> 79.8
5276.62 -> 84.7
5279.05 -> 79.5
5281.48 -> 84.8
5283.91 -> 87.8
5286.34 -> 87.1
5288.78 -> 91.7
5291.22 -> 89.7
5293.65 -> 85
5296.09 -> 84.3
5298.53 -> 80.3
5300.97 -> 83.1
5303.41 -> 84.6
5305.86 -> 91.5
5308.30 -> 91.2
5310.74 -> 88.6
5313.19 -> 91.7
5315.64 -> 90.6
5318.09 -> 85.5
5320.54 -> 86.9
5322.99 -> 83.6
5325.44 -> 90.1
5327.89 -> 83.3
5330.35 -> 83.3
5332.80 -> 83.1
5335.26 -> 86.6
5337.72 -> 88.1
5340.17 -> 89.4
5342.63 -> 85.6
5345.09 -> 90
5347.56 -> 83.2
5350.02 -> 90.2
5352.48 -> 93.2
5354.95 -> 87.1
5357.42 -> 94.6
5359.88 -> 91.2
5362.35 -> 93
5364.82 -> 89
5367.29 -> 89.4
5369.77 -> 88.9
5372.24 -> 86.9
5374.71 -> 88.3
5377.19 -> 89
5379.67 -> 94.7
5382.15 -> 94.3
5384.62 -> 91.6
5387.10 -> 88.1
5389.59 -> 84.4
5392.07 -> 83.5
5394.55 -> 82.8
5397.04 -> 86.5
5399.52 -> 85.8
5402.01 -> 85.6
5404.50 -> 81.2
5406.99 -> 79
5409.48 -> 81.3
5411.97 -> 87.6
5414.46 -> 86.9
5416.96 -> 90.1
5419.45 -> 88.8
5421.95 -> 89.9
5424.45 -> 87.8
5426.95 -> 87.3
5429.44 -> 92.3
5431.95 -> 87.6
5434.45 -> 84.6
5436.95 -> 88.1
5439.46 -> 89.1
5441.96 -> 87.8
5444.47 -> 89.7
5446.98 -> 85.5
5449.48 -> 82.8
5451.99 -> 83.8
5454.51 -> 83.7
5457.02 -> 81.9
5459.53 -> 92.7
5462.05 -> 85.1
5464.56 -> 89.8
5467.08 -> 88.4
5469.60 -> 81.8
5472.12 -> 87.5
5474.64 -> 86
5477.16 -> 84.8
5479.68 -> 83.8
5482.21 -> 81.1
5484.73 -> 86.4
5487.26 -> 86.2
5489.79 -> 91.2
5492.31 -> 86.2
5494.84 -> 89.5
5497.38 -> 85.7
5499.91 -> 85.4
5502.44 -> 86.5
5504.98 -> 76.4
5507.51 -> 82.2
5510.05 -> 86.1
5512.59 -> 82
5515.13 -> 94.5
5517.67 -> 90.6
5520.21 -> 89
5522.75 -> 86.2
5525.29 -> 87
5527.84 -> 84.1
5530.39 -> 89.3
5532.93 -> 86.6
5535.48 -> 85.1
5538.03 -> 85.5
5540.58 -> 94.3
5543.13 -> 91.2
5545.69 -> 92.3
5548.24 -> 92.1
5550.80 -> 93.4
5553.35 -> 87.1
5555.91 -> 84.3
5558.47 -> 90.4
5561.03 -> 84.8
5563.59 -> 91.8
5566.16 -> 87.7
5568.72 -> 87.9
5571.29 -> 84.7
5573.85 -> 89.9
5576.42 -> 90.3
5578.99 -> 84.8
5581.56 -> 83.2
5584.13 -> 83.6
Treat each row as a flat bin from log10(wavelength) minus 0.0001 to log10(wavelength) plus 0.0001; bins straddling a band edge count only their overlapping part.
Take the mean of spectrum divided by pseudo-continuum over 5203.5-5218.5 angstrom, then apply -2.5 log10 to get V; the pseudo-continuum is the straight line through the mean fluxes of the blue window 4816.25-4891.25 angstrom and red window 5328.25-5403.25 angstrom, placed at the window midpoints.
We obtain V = 0.098 mag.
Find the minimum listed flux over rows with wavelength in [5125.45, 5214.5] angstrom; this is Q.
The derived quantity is 55.5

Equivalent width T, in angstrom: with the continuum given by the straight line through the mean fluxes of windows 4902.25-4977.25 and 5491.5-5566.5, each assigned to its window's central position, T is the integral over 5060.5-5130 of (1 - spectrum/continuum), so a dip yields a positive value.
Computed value 4.76 angstrom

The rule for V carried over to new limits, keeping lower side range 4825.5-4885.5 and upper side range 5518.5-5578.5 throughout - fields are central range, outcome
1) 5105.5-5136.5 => 0.08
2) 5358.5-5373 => -0.05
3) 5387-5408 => 0.03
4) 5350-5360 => -0.07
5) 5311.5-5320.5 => -0.05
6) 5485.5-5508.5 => 0.03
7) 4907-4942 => -0.02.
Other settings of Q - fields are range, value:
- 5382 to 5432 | 79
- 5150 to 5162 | 66.7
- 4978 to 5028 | 68.9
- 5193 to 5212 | 72.1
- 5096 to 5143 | 67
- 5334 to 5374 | 83.2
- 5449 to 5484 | 81.1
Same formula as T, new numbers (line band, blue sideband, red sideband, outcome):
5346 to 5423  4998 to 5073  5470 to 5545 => -3.3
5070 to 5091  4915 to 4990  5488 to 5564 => 1.2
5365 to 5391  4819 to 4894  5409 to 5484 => -1.2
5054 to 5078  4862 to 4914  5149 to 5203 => -2.5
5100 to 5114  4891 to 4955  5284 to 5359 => 1.6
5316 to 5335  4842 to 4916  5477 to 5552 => -0.2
